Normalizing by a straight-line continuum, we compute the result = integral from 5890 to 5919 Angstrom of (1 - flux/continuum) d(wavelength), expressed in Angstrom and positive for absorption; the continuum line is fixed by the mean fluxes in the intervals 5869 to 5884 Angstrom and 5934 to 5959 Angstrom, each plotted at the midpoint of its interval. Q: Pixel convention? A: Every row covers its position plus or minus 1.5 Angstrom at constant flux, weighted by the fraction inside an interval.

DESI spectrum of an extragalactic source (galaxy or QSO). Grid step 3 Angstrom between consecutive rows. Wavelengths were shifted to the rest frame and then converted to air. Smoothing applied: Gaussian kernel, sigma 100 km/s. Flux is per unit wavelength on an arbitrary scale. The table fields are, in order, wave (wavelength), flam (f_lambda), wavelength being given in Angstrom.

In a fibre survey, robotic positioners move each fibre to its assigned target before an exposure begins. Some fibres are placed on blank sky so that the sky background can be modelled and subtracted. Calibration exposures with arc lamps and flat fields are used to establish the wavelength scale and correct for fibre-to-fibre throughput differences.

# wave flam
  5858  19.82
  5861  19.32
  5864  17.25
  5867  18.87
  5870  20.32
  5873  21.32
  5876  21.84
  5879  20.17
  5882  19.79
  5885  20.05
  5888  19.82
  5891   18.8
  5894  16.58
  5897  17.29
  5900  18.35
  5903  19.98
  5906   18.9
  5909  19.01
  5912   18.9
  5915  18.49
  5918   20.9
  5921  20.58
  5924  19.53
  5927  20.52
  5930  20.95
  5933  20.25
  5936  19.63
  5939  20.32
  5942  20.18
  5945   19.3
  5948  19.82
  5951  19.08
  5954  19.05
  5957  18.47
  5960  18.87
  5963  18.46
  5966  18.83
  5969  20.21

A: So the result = 2.2 Angstrom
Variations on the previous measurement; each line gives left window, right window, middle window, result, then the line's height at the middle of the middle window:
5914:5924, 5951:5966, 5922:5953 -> -0.9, 19.4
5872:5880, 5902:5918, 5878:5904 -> 1.7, 20.3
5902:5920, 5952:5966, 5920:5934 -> -0.9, 19.2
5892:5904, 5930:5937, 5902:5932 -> -1.0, 19.2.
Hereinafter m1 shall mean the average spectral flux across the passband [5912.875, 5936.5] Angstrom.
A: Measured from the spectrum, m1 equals 20.1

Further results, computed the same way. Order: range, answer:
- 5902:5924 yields 19.5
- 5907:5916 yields 18.8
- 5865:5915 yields 19.3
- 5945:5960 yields 19.1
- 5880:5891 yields 19.8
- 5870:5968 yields 19.5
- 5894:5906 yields 18.3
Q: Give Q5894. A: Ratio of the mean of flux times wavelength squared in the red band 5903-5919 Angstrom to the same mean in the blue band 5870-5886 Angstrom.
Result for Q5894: 0.9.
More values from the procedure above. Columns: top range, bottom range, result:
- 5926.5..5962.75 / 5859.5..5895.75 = 1.03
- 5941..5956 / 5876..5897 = 1.03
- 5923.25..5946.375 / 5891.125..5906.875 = 1.12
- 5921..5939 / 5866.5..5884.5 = 1.01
